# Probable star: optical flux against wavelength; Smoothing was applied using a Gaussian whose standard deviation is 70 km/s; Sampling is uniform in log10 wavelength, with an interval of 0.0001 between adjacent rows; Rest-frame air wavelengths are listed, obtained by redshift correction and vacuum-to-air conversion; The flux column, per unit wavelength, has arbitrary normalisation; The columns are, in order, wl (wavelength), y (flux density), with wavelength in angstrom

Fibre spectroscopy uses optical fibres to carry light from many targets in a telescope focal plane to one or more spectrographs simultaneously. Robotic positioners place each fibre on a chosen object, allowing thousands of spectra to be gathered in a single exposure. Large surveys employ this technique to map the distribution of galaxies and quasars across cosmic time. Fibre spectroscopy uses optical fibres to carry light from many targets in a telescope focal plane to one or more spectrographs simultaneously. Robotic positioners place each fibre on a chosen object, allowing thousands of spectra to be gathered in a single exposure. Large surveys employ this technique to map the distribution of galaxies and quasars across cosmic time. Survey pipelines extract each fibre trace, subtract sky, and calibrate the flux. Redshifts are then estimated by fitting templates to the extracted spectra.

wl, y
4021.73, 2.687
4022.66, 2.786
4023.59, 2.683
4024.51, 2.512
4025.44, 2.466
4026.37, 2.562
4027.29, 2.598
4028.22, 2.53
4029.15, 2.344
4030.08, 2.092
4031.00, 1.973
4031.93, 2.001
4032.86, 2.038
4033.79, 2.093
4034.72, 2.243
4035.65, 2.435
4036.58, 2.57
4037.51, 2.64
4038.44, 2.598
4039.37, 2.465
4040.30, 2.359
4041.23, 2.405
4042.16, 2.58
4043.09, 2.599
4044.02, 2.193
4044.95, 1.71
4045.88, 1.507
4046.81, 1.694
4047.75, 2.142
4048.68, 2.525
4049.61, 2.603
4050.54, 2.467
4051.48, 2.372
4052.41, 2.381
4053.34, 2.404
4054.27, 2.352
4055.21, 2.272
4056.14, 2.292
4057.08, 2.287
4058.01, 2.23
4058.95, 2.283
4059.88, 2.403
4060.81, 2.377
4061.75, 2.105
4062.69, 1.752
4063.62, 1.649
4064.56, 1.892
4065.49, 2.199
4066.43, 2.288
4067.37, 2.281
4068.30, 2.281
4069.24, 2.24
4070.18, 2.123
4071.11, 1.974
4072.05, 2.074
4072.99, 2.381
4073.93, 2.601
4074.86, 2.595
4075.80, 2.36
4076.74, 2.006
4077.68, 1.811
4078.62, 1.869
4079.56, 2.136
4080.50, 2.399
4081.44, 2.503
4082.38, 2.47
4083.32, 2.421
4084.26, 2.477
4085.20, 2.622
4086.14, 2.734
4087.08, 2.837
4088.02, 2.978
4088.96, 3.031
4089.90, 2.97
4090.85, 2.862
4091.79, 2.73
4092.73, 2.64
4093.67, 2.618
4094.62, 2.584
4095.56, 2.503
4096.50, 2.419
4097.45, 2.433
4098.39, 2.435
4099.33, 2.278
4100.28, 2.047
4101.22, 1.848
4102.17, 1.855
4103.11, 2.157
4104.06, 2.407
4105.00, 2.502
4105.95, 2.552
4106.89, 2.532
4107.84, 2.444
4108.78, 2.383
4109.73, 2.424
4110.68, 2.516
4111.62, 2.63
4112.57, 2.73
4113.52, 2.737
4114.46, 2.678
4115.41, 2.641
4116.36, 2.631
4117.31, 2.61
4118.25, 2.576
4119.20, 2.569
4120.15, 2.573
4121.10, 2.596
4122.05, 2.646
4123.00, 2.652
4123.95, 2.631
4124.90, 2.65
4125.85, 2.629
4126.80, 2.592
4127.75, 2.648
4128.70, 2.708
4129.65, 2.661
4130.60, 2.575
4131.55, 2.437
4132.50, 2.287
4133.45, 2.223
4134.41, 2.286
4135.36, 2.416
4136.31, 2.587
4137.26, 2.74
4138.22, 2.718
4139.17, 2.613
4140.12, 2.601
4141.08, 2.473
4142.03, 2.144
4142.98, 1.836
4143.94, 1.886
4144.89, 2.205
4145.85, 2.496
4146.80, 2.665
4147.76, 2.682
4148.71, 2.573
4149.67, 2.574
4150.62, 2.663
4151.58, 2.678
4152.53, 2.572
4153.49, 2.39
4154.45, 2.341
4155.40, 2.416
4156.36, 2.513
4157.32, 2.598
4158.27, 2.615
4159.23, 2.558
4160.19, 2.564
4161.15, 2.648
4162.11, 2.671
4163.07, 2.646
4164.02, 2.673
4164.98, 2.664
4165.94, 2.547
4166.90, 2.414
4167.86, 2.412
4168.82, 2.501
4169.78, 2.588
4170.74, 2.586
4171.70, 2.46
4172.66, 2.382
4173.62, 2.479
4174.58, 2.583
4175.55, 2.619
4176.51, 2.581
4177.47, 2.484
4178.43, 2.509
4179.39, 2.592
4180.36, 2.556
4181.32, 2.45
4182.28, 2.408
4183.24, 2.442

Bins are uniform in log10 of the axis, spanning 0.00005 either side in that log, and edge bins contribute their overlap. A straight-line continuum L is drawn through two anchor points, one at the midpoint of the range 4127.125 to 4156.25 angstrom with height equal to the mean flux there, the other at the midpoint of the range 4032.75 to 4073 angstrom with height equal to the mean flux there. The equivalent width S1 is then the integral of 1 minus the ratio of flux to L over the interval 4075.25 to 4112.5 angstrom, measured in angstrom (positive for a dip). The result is -1.6 angstrom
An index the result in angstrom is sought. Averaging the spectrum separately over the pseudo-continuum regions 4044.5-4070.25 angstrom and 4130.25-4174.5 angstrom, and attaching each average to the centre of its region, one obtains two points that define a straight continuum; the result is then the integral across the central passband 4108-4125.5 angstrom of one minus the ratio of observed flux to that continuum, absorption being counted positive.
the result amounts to -1.7 angstrom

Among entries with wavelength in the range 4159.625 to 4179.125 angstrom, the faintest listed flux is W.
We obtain 2.382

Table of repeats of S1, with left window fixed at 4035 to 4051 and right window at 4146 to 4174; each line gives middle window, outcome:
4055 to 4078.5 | 1.8 angstrom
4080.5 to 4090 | -1.1 angstrom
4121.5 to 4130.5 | -0.6 angstrom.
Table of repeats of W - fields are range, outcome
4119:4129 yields 2.569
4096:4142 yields 1.848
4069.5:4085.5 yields 1.811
